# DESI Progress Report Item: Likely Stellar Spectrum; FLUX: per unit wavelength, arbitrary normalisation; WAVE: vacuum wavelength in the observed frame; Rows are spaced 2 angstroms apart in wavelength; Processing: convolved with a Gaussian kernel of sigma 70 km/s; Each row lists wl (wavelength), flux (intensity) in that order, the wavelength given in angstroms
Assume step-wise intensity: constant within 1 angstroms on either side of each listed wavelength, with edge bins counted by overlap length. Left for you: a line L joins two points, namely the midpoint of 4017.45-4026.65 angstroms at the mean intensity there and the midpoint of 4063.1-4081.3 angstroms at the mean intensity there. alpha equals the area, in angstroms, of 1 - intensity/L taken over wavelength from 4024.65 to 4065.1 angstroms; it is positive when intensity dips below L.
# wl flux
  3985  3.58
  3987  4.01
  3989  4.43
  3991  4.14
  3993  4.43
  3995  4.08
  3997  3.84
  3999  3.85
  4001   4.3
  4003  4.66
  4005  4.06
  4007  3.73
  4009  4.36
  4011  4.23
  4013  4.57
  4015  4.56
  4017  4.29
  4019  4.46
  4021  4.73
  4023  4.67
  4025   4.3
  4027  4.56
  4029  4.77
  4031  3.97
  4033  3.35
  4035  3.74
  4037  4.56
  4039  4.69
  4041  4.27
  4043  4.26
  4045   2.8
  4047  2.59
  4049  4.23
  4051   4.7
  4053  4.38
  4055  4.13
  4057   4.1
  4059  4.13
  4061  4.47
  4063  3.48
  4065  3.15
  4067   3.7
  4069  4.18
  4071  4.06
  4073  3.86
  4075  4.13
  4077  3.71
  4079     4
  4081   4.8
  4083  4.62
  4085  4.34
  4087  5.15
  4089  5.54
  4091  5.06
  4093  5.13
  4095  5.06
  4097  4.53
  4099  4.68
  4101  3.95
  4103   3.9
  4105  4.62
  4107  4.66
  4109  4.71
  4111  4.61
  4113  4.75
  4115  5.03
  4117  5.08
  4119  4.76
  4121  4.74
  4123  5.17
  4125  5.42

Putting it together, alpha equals 1.9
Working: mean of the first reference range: 4.53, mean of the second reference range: 3.9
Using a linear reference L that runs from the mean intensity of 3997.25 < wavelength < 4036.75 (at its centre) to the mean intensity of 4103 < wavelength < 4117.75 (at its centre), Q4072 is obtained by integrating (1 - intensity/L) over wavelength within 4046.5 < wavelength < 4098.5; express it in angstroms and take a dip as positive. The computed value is 2.8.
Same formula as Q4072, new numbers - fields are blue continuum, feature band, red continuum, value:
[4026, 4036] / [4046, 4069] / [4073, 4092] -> 2.1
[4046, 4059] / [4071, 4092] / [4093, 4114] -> -0.7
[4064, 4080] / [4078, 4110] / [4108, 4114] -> -2.7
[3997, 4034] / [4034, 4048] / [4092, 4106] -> 1.7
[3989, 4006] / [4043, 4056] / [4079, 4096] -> 2.2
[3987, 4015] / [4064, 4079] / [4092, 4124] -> 2.3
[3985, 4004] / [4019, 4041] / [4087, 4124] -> 0.1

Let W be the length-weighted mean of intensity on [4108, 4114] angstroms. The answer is 4.69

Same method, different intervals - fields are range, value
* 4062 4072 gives 3.71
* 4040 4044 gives 4.26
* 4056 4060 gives 4.12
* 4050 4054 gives 4.54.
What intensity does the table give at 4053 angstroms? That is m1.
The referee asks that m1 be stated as 4.38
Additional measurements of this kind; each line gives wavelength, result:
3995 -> 4.08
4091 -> 5.06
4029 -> 4.77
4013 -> 4.57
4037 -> 4.56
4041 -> 4.27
